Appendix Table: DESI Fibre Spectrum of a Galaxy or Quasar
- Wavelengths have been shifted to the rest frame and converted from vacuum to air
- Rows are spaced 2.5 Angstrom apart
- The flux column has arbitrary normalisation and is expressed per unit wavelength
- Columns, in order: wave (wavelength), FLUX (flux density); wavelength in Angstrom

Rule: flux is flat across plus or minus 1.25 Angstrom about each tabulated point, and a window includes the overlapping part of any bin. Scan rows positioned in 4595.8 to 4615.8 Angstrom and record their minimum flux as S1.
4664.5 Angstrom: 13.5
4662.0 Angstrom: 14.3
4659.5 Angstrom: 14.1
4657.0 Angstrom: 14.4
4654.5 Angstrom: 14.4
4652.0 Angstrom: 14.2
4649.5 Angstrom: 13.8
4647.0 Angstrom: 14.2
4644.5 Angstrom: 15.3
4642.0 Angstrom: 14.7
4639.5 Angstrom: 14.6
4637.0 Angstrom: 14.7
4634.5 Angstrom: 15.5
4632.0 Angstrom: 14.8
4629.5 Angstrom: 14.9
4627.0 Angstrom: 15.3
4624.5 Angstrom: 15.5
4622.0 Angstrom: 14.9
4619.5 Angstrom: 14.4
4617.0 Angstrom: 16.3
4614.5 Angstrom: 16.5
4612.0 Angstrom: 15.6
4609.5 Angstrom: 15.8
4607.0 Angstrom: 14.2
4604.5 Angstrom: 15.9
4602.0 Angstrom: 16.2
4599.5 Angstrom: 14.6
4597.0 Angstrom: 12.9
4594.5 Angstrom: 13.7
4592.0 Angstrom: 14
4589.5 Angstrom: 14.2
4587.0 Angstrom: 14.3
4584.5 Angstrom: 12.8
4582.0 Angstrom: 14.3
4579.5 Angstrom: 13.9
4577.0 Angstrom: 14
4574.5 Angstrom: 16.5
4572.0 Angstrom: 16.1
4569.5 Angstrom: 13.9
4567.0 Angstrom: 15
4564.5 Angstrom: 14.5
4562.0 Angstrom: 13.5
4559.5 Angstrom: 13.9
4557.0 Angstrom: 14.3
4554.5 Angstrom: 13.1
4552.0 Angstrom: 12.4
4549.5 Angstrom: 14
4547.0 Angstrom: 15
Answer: 12.9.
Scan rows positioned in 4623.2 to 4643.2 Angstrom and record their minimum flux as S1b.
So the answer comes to 14.6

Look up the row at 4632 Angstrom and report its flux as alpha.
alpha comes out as 14.8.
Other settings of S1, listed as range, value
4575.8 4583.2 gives 13.9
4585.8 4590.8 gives 14.2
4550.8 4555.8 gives 12.4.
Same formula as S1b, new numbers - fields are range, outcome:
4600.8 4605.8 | 15.9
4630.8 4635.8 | 14.8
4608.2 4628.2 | 14.4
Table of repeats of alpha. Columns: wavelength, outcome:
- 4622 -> 14.9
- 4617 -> 16.3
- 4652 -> 14.2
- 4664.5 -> 13.5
